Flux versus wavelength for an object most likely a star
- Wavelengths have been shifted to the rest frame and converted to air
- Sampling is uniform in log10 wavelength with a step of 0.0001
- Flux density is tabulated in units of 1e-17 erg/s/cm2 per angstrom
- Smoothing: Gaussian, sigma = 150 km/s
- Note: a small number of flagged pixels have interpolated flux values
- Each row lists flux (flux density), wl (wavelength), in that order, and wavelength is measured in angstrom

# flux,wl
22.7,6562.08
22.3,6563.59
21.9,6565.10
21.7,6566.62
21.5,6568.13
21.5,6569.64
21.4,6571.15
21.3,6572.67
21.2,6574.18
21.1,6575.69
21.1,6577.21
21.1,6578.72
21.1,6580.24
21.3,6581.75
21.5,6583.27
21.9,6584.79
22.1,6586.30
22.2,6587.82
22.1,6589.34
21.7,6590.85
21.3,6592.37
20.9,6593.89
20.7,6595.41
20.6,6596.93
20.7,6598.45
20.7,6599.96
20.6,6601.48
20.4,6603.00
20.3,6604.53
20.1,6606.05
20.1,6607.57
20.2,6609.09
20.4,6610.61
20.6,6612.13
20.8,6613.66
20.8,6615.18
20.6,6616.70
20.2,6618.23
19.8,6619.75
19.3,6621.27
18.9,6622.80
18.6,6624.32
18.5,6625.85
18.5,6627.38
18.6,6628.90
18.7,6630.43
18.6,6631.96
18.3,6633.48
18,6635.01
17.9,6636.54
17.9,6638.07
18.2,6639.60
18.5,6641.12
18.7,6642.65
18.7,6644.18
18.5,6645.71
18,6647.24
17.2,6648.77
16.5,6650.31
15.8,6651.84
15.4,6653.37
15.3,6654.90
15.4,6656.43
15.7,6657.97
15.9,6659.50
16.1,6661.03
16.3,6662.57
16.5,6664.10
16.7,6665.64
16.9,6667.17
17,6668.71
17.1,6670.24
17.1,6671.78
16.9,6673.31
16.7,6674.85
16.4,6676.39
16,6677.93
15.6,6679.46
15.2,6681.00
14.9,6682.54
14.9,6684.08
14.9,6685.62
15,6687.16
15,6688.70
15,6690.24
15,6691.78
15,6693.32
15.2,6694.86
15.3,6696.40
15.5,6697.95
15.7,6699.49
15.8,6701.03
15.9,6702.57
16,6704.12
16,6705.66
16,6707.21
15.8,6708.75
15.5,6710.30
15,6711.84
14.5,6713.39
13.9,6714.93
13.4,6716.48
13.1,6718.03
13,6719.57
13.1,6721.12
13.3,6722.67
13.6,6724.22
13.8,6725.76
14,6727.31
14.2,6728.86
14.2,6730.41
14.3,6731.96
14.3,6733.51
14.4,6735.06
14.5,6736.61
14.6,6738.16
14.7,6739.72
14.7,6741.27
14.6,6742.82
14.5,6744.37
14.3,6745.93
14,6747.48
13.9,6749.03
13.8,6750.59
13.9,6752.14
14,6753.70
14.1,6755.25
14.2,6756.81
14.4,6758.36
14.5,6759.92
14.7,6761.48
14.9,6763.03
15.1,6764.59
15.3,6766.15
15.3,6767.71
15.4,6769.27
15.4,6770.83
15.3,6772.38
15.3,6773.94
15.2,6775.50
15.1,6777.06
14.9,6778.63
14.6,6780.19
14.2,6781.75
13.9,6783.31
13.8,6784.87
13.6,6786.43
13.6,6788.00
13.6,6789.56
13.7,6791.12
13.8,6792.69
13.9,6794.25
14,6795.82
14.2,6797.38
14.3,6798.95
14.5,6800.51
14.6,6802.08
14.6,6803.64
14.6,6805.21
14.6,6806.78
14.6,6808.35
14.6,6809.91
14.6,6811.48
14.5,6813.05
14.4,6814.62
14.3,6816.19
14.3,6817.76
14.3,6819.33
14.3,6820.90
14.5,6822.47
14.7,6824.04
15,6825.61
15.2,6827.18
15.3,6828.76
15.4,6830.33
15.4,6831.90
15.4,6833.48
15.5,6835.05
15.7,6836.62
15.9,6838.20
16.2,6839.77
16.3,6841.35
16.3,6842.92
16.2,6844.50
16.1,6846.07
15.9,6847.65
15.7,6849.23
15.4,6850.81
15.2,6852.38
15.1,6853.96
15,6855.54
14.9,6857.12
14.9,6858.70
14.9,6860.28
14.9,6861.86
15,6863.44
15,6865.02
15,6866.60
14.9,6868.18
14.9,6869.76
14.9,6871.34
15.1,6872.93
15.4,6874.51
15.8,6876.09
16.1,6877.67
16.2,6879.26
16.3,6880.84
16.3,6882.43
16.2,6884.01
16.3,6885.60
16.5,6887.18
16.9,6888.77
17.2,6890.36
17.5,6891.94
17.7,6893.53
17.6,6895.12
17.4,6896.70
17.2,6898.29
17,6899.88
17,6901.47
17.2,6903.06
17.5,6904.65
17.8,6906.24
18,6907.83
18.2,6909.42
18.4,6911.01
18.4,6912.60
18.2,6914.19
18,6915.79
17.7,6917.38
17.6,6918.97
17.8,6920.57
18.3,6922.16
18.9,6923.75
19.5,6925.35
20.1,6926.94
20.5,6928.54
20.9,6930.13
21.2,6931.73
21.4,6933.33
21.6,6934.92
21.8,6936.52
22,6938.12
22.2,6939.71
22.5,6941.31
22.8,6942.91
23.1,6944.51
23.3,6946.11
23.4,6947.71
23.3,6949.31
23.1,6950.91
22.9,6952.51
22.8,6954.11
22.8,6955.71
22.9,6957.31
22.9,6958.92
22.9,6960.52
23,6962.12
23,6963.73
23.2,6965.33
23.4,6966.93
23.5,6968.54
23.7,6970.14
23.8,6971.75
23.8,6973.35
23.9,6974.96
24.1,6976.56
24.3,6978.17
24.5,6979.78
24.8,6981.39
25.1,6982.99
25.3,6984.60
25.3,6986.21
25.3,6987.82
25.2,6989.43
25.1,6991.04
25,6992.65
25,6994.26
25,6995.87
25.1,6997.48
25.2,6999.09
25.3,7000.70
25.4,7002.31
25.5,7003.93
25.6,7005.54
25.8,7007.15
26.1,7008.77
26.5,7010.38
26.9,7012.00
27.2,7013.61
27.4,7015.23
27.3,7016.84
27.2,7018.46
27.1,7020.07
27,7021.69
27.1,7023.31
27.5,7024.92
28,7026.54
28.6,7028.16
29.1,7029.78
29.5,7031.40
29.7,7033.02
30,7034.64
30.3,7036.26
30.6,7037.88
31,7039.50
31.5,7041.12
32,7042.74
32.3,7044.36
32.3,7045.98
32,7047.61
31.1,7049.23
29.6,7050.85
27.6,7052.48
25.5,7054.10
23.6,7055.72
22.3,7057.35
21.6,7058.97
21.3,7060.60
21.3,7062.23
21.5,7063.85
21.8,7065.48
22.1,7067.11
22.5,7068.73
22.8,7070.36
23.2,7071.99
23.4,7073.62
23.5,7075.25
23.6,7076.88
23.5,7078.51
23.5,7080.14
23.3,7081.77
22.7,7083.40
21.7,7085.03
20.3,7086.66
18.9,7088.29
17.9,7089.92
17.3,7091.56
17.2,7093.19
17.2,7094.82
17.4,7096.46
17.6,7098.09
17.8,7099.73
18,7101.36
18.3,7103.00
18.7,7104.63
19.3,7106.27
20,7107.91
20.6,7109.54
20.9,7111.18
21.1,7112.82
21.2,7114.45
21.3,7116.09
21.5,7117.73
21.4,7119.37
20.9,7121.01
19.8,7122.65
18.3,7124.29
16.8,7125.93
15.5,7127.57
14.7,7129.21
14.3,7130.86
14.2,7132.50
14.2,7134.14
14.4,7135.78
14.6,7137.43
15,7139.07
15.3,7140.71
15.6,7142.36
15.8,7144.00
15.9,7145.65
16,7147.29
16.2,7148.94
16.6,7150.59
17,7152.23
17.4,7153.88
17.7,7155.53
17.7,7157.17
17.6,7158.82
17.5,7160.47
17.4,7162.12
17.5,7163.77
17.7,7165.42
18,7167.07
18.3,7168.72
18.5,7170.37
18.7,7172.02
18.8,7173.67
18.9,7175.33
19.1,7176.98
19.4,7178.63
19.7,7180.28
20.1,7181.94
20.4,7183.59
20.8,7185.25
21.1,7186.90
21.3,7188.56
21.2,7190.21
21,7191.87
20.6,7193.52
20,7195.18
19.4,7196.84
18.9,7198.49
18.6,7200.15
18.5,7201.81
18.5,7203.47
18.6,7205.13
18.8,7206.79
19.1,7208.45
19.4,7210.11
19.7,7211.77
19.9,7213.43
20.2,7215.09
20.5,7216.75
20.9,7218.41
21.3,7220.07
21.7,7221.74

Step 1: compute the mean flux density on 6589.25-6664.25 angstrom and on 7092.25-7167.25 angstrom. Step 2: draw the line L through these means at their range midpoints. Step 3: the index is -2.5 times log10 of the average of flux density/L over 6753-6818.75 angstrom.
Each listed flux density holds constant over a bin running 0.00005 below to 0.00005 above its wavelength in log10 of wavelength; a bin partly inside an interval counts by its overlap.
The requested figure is 0.262 mag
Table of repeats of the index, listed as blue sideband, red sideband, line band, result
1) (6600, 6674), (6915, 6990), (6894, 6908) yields 0.24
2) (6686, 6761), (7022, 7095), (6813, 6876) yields 0.21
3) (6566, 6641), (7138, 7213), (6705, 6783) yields 0.34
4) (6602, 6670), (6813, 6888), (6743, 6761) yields 0.18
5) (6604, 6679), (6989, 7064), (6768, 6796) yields 0.42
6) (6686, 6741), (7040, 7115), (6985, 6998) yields -0.20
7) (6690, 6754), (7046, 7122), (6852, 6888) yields 0.14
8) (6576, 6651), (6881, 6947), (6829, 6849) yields 0.21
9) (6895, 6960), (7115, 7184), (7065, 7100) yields -0.14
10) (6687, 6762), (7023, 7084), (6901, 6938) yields 0.14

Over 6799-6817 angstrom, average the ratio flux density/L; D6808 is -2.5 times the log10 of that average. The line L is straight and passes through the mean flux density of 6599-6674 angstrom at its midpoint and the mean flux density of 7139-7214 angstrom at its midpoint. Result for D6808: 0.25 mag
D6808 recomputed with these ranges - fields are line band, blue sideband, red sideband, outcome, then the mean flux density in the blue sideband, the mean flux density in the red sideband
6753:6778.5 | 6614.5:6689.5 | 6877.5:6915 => 0.16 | 17.3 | 17.2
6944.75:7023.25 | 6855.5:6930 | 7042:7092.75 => -0.20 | 16.9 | 24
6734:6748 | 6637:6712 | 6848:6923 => 0.13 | 16.2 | 16.5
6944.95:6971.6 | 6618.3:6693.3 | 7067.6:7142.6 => -0.25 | 17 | 19.2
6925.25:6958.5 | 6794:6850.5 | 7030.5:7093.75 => -0.11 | 15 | 25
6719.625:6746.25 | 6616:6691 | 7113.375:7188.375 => 0.22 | 17.1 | 17.8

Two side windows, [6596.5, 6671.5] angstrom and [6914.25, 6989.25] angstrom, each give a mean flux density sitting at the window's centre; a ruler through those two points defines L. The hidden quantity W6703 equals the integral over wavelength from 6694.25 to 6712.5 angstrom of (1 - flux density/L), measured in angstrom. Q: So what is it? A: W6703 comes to 3.43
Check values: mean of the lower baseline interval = 18.4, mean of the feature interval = 15.6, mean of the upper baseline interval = 22.3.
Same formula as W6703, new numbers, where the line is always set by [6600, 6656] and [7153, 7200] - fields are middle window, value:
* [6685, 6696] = 2.2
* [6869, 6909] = 4.8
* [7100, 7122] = -1.3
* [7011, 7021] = -4.3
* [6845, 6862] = 3.3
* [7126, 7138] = 2.7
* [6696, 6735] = 8.8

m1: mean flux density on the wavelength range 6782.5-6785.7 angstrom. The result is 13.9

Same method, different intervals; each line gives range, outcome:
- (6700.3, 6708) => 15.9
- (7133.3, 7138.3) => 14.4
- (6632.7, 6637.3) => 18.1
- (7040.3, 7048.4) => 32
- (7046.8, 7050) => 31.6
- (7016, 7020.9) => 27.2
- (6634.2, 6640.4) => 18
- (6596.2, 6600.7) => 20.7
